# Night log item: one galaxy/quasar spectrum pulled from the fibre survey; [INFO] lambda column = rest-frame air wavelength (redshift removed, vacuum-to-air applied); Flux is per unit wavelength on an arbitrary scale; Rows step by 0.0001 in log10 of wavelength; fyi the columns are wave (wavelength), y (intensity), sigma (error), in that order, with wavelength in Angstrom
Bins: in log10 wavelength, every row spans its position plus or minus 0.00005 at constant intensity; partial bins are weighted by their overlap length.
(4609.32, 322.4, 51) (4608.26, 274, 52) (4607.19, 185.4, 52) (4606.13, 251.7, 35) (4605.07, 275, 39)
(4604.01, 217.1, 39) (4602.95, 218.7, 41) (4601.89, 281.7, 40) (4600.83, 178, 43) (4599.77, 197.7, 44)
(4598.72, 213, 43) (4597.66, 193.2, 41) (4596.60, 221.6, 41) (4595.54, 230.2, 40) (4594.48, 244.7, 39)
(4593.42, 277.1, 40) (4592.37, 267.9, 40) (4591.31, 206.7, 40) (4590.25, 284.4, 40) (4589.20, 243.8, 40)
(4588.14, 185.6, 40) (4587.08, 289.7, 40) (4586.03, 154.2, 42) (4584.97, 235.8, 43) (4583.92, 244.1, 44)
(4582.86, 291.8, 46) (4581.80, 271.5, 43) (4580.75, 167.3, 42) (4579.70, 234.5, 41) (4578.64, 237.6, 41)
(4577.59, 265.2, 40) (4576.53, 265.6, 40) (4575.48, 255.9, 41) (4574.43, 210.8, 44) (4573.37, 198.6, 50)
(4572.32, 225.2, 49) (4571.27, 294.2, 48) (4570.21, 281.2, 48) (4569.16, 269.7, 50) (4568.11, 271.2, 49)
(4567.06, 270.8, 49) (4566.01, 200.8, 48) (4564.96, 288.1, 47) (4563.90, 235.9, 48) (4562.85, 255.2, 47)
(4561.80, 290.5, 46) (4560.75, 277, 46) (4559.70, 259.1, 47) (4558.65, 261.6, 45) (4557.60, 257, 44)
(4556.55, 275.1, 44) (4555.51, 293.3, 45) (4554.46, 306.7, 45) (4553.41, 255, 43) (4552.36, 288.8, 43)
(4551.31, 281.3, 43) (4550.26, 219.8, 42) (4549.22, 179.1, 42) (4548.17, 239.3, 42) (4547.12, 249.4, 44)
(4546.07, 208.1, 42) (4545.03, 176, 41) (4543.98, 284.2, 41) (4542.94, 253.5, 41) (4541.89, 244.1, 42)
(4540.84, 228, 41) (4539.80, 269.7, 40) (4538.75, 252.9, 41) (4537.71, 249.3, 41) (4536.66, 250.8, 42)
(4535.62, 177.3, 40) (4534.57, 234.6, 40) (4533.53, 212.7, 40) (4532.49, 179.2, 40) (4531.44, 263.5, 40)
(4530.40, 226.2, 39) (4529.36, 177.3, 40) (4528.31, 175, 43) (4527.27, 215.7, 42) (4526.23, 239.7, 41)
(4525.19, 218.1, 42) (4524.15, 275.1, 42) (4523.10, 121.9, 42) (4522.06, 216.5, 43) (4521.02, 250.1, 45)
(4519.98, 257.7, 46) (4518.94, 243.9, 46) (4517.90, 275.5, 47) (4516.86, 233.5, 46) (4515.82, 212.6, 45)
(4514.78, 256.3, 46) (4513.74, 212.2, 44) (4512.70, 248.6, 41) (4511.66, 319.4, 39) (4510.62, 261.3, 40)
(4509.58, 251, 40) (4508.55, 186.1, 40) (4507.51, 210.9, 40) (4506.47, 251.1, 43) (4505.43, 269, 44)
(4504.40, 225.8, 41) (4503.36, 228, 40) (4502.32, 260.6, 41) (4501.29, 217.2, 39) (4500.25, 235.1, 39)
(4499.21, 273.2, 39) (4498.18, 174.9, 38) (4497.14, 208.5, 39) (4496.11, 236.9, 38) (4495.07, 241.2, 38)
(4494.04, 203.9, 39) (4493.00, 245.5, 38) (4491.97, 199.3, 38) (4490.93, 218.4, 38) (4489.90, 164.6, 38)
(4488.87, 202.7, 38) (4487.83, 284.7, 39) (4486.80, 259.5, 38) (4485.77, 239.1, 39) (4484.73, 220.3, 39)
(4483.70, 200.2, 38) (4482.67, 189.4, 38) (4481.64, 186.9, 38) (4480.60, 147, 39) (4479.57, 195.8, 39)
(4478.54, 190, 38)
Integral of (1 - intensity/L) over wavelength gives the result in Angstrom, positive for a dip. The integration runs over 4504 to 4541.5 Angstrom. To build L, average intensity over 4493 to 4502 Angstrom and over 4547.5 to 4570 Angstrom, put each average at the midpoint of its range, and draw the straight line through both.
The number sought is 1.3 Angstrom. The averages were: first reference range 226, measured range 232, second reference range 261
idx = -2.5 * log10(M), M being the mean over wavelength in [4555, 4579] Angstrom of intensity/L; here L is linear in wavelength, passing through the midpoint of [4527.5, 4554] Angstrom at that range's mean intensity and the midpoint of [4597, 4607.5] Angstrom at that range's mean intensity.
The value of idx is -0.140 mag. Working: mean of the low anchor 231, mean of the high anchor 222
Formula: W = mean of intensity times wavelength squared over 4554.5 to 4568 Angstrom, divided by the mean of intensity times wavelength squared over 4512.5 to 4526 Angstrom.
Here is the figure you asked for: 1.16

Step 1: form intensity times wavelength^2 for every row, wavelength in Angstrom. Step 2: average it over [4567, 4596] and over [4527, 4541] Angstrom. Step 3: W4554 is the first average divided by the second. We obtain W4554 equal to 1.13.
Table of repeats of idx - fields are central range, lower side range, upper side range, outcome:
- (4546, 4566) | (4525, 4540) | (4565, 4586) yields -0.10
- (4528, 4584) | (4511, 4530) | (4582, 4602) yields -0.06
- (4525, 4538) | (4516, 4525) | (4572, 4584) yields 0.09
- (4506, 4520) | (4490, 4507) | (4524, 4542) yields -0.07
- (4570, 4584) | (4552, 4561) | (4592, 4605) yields 0.03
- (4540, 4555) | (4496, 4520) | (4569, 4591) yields -0.02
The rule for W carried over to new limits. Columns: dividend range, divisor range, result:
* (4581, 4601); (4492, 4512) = 1.03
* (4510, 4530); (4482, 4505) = 1.05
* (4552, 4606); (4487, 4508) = 1.12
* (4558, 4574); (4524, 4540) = 1.17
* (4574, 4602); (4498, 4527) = 1.02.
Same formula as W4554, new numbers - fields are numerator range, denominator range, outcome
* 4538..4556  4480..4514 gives 1.12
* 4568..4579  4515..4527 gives 1.11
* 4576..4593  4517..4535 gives 1.11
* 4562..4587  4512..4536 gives 1.12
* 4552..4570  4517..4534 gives 1.23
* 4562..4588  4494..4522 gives 1.06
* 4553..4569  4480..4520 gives 1.20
